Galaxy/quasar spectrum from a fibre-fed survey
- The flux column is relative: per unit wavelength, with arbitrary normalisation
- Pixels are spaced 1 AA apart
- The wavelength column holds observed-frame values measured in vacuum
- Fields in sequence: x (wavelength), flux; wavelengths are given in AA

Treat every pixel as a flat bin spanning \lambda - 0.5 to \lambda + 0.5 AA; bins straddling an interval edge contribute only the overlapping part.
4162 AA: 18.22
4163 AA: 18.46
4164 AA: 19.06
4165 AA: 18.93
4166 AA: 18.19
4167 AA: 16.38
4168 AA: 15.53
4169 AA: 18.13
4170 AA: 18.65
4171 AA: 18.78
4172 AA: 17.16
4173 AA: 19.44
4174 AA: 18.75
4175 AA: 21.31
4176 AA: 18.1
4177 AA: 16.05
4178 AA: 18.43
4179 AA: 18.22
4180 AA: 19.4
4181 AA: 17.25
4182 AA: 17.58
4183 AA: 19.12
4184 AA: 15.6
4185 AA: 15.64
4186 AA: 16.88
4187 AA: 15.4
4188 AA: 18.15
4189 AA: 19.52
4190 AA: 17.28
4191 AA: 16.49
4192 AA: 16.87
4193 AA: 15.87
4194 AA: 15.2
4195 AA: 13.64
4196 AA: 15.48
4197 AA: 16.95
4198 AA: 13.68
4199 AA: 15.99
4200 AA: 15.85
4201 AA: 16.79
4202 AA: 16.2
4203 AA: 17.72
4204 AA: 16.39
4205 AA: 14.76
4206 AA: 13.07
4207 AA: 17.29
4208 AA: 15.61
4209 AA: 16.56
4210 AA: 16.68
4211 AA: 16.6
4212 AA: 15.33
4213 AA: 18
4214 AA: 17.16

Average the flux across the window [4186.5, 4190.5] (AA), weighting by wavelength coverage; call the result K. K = 17.6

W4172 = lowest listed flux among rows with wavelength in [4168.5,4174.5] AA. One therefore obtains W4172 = 17.16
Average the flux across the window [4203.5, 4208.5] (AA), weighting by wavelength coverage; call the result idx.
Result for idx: 15.4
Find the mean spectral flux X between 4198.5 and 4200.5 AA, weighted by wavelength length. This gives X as 15.9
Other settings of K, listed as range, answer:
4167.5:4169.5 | 16.8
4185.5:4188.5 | 16.8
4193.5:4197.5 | 15.3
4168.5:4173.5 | 18.4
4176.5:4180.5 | 18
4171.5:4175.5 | 19.2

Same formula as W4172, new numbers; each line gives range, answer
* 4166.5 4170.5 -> 15.53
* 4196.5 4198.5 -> 13.68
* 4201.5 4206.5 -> 13.07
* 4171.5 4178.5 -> 16.05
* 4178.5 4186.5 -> 15.6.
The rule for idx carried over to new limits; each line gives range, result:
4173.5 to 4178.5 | 18.5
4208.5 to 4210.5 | 16.6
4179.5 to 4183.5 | 18.3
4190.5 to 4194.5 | 16.1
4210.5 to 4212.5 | 16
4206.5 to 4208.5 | 16.4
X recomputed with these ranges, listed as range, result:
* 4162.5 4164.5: 18.8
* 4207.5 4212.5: 16.2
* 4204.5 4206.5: 13.9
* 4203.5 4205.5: 15.6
